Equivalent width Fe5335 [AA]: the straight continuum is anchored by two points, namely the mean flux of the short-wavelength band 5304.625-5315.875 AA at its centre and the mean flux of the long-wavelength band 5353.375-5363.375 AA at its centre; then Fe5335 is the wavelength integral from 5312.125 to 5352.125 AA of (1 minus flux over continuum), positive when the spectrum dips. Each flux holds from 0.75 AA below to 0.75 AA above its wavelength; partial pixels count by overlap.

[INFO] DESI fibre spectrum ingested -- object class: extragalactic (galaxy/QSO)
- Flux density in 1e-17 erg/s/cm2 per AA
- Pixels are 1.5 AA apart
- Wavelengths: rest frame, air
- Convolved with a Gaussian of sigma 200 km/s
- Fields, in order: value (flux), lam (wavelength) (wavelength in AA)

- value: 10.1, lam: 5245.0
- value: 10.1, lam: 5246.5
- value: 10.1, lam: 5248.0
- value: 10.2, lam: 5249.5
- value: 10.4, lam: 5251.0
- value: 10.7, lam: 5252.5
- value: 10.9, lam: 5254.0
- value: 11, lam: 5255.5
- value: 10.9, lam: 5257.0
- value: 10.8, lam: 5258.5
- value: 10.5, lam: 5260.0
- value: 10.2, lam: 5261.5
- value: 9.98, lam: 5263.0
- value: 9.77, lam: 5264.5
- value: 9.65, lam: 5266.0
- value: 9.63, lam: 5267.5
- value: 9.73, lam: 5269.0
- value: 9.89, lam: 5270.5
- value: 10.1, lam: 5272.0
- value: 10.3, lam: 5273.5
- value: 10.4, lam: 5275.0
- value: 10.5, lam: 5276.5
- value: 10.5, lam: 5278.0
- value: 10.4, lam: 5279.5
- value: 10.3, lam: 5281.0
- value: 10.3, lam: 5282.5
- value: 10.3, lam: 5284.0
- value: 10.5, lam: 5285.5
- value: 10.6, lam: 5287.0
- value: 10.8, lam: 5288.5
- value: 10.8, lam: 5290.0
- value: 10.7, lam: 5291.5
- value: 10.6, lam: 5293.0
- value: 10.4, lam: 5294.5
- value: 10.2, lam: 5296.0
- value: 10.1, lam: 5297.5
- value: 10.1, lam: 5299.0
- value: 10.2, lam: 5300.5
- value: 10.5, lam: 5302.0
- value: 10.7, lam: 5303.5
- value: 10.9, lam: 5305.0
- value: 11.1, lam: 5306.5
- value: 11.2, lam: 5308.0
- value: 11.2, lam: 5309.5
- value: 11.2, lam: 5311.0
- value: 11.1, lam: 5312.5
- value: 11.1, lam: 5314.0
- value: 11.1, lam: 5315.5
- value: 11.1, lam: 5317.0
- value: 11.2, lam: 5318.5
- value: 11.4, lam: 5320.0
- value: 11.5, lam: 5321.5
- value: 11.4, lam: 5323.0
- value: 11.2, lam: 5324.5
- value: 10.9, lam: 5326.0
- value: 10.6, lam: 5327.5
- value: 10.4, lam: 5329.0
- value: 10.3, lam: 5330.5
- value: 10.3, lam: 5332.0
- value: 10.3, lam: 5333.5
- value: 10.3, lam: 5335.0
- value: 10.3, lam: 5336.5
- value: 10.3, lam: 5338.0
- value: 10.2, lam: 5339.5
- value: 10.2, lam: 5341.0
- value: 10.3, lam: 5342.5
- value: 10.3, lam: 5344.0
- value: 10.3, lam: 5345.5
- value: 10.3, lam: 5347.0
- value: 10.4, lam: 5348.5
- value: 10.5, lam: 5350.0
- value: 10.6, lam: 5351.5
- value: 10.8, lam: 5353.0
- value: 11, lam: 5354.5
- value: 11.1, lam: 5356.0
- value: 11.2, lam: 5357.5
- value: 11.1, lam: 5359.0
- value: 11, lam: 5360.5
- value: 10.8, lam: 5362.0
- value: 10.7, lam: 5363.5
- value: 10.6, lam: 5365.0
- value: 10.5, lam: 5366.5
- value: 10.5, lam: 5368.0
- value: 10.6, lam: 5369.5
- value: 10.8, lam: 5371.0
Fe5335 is 1.5 AA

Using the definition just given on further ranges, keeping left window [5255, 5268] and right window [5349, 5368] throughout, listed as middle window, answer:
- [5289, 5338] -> -0.9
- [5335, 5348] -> 0.5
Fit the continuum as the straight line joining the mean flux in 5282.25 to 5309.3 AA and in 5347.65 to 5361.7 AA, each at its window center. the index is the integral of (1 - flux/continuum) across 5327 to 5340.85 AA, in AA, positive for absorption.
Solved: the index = 0.6 AA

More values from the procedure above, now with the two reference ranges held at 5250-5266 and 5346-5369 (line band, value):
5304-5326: -1.2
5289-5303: 0.2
